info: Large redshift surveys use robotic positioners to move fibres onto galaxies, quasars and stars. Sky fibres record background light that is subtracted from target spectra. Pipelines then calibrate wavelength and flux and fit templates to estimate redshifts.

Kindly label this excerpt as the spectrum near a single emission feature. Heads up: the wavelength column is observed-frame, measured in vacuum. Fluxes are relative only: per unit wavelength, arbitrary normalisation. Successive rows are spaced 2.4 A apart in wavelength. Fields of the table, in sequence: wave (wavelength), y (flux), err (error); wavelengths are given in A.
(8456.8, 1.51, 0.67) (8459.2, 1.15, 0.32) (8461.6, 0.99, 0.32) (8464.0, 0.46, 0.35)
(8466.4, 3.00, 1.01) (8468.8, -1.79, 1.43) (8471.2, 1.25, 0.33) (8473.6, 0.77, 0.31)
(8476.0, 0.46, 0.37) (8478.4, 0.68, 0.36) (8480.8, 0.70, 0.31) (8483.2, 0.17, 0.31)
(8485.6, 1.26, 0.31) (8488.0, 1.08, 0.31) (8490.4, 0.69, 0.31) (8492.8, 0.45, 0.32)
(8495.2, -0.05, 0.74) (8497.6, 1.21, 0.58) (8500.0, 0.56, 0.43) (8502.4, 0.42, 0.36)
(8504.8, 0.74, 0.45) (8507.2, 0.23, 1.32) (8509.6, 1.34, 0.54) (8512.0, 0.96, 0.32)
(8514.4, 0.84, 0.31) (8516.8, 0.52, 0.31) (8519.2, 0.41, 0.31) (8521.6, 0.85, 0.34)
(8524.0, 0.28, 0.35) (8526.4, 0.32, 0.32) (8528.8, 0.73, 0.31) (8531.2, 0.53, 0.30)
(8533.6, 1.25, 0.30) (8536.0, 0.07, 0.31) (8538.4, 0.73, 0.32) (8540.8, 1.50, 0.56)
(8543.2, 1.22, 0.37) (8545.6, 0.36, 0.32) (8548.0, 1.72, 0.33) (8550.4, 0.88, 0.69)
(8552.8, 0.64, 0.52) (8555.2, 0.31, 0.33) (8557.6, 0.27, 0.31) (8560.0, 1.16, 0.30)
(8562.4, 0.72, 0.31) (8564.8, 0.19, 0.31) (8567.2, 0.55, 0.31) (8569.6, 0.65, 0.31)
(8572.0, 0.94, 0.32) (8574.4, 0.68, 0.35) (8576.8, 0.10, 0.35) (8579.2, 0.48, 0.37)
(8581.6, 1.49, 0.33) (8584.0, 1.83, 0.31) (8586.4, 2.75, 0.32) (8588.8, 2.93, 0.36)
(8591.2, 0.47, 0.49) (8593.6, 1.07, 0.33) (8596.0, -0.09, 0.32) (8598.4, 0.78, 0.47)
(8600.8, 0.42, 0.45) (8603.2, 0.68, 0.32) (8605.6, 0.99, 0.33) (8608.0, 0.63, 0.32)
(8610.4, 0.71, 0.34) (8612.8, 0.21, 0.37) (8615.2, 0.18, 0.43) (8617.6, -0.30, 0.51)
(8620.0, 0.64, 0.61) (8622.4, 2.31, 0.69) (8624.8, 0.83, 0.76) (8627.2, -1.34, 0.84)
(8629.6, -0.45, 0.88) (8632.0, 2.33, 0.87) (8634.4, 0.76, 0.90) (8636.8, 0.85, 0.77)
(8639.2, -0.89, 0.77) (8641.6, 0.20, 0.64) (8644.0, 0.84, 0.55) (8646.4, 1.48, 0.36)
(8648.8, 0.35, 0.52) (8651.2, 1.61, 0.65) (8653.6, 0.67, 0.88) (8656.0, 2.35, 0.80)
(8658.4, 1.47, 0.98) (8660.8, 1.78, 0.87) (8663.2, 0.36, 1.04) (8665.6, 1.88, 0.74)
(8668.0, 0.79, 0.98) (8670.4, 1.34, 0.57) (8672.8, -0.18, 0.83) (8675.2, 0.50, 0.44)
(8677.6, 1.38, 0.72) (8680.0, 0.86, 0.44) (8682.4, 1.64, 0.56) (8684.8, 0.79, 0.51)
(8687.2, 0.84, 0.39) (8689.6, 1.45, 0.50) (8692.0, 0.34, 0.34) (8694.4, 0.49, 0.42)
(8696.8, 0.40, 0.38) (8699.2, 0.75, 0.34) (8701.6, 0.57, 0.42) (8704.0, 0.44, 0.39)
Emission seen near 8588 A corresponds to H-beta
